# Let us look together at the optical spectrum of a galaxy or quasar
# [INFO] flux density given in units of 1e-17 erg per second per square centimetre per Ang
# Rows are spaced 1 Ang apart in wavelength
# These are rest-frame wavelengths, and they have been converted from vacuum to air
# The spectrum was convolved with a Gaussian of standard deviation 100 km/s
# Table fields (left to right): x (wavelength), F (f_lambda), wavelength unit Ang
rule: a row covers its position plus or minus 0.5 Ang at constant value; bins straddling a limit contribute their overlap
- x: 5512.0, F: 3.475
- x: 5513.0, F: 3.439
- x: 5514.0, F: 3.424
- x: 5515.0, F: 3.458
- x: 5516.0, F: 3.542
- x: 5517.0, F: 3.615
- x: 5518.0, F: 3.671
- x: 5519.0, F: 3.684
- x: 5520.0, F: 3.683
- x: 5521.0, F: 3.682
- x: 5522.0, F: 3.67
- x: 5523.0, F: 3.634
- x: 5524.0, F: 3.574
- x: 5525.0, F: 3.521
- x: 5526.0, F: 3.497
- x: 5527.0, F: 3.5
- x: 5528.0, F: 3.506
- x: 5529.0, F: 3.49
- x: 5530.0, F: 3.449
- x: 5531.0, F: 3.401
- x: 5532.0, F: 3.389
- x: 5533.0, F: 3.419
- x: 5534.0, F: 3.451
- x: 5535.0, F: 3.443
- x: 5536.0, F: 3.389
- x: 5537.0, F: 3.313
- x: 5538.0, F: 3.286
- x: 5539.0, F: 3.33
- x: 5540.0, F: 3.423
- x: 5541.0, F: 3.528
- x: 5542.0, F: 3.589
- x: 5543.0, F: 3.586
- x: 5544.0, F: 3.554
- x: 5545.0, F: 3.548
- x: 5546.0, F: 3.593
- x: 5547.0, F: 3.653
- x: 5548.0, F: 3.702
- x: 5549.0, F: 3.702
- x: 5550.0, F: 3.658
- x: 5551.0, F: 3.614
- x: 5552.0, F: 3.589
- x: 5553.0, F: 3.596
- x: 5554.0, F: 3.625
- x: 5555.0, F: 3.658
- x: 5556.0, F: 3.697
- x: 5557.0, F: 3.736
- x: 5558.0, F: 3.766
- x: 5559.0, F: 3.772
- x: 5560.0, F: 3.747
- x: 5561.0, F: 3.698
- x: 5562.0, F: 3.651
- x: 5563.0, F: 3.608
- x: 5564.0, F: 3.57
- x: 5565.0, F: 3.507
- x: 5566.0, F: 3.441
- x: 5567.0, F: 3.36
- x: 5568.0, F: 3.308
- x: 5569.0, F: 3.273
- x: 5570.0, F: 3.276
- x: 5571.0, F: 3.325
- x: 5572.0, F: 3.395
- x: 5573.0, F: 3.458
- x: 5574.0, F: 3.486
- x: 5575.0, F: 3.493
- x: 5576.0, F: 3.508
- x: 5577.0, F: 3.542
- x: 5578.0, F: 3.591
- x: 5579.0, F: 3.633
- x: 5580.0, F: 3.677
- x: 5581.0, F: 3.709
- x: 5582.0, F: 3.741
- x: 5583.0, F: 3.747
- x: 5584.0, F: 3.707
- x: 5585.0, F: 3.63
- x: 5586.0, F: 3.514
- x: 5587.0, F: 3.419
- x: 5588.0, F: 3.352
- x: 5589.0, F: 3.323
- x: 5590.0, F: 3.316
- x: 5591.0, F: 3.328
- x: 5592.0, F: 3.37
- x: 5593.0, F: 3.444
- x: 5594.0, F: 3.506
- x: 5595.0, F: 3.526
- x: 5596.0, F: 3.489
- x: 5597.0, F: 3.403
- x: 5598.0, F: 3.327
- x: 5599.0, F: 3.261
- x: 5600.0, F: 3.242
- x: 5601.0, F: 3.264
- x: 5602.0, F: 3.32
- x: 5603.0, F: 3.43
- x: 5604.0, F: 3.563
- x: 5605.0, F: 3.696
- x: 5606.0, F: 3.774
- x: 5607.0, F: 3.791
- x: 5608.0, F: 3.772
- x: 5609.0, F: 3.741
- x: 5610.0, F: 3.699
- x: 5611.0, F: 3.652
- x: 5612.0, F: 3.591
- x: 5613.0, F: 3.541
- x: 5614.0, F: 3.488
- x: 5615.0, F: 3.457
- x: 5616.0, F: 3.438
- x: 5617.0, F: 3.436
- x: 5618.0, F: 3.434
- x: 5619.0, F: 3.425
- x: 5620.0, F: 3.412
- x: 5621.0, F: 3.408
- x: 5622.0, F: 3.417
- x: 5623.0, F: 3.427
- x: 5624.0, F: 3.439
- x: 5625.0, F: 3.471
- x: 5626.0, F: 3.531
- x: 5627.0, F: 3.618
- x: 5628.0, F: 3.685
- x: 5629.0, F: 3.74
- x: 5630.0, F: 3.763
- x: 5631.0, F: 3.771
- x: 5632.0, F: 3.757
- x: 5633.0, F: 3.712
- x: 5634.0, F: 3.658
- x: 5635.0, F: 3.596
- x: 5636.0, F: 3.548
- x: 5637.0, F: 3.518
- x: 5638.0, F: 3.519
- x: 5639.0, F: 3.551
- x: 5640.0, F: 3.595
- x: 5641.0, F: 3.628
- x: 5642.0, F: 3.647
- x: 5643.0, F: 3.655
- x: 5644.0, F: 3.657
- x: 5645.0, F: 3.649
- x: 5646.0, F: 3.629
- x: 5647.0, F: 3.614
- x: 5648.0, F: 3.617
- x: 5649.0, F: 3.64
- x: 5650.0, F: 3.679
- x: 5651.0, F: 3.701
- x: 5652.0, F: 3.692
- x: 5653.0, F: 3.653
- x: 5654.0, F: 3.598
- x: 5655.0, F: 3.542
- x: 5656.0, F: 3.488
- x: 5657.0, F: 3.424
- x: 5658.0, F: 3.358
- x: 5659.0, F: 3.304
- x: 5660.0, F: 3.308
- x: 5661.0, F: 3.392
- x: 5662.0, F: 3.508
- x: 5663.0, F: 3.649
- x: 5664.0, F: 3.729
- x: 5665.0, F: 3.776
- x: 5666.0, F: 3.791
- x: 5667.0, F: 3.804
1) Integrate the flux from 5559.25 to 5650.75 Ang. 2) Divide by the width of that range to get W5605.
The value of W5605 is 3.54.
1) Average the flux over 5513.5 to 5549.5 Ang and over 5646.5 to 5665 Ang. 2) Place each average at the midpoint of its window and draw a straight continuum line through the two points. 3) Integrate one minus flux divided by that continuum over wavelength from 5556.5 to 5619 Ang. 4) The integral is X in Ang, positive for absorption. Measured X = 0.3 Ang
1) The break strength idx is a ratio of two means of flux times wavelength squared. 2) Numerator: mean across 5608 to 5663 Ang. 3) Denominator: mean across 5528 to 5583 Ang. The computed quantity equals 1.04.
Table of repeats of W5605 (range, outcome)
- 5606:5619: 3.59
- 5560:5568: 3.55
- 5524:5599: 3.52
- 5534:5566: 3.58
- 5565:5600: 3.46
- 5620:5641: 3.58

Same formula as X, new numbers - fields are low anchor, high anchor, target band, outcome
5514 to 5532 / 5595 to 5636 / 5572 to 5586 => -0.2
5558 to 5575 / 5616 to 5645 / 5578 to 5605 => 0.4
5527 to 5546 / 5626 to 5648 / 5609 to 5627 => 0.5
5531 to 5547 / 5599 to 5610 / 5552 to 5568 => -0.6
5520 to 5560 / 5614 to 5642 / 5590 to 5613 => 0.3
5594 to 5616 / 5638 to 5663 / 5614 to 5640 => 0.0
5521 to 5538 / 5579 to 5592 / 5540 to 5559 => -0.7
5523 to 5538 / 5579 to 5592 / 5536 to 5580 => -0.6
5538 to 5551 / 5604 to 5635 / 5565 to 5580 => 0.5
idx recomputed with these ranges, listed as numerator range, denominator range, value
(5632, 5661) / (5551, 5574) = 1.04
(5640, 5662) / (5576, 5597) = 1.03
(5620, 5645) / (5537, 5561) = 1.03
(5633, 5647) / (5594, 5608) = 1.05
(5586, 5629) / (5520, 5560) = 1.00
